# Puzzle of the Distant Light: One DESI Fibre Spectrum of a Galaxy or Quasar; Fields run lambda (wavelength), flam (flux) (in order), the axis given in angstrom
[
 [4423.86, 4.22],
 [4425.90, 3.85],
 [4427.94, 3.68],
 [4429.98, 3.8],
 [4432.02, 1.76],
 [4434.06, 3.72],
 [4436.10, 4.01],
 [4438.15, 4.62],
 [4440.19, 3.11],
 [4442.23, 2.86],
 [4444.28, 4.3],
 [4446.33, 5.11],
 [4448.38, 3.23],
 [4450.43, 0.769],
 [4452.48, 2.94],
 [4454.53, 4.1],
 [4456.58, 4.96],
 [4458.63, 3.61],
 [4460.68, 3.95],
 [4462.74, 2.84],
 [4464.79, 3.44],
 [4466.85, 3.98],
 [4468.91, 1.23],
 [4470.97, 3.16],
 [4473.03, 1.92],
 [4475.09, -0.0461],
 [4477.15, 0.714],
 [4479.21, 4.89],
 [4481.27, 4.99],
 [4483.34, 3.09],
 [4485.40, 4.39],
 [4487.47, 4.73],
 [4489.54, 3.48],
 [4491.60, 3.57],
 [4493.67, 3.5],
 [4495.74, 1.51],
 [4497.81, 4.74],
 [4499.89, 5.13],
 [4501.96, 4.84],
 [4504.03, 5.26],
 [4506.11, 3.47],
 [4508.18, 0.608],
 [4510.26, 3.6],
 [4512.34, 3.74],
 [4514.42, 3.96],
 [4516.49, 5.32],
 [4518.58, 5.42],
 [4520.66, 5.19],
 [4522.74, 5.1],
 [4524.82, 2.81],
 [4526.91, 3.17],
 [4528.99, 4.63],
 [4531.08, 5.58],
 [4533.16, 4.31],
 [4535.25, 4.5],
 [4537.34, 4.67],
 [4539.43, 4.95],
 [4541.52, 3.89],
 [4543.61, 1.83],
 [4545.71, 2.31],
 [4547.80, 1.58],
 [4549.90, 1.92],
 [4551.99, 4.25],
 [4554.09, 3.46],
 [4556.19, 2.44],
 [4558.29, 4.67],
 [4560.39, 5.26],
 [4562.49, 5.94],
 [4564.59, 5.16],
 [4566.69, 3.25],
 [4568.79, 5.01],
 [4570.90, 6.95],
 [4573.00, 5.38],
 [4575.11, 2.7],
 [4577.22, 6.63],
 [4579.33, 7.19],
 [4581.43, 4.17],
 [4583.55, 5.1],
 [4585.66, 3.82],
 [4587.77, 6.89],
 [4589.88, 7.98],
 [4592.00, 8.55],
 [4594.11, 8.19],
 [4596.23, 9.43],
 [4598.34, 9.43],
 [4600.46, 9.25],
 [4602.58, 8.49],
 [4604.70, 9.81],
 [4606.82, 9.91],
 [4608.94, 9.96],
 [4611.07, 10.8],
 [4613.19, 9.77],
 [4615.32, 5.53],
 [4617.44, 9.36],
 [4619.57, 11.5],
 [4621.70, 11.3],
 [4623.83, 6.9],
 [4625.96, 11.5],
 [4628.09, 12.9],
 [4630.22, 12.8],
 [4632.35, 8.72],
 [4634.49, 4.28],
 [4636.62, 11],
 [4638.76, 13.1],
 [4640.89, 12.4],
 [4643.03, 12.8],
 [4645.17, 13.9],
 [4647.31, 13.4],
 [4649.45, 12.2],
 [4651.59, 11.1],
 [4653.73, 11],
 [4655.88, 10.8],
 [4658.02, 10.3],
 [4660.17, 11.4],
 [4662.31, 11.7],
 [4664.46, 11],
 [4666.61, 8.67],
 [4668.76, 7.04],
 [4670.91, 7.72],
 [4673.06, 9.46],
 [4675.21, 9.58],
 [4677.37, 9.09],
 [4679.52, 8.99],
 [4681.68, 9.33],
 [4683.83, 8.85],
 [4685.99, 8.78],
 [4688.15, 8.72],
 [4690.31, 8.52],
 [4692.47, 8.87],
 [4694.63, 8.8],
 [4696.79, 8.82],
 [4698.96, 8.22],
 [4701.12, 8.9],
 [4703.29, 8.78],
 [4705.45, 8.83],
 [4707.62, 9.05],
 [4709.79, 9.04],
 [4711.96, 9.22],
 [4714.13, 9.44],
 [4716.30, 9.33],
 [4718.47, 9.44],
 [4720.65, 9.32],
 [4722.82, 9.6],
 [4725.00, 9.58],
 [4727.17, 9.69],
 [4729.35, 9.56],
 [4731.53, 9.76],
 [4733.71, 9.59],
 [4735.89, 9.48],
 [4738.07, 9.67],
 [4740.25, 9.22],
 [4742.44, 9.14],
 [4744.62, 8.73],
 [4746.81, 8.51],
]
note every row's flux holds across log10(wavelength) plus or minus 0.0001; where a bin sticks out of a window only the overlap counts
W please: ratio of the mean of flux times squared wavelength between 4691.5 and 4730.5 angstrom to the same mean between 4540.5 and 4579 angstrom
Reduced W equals 2.38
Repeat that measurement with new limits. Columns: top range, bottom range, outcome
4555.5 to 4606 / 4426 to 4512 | 1.97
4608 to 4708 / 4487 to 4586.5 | 2.50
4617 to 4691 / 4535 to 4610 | 1.86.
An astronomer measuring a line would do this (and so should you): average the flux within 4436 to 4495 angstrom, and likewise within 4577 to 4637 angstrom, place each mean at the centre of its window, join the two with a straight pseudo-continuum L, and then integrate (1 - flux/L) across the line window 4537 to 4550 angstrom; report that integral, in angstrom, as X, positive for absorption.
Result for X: 6.7 angstrom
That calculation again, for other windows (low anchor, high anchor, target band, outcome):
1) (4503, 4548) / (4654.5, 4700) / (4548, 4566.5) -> 4.1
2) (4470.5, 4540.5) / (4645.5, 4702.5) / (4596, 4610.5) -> -4.5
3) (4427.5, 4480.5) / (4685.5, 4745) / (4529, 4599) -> 8.9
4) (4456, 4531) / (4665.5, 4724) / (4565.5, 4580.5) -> 1.2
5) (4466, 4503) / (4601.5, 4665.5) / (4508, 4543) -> 7.0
